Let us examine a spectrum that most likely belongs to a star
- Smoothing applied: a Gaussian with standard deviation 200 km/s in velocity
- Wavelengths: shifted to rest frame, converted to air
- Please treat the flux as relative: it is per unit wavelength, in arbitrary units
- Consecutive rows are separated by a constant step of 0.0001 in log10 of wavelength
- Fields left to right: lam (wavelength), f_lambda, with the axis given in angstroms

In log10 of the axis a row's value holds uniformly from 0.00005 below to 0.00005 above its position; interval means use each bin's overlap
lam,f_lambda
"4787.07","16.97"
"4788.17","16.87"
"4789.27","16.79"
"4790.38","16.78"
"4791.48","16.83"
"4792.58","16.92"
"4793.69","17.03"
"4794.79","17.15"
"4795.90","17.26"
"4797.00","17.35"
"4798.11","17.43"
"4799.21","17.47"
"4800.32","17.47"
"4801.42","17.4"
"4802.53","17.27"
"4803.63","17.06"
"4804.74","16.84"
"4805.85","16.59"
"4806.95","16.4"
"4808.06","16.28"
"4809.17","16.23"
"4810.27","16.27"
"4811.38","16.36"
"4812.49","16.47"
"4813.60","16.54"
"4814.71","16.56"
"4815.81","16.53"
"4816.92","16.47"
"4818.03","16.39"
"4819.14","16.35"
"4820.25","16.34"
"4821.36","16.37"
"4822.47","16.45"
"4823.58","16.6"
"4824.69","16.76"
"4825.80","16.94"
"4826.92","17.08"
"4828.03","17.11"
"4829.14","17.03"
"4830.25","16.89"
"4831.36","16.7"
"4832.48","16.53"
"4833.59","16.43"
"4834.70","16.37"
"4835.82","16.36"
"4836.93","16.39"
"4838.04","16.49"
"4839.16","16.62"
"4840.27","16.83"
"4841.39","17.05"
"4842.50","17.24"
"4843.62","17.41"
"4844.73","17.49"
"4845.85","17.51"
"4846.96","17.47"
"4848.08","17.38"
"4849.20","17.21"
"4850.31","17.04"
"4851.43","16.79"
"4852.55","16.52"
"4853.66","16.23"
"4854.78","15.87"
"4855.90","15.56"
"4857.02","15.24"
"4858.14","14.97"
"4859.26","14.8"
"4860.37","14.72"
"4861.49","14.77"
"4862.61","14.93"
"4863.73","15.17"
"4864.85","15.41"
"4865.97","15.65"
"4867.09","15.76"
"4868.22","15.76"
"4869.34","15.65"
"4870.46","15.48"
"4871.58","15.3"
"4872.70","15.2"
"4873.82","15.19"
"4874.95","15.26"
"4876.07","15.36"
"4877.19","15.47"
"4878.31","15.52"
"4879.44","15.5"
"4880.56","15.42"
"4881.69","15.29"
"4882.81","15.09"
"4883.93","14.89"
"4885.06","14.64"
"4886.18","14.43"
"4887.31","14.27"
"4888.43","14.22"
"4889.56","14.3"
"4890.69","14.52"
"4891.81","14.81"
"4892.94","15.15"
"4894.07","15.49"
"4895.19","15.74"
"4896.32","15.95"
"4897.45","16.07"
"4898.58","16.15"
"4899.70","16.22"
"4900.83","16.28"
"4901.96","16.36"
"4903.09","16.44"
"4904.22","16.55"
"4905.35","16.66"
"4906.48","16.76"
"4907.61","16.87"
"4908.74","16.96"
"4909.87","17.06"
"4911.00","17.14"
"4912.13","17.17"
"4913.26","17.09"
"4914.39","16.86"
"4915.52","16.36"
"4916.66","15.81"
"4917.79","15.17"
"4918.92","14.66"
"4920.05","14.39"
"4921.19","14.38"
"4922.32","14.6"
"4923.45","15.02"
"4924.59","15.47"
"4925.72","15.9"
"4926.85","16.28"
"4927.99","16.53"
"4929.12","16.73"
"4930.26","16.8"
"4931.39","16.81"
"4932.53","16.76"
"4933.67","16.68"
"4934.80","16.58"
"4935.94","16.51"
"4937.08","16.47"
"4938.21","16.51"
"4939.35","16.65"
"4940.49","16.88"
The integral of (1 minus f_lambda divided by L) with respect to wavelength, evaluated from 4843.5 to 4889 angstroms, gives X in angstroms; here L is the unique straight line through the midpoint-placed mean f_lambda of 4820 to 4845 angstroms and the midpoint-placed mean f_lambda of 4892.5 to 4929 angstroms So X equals 2.28 angstroms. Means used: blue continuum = 16.8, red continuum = 16.1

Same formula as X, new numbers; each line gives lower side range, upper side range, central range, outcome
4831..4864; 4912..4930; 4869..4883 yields 0.7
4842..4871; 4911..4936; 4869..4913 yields 1.0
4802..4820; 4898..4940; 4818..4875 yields 0.7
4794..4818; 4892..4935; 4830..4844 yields -0.1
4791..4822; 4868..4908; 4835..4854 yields -0.9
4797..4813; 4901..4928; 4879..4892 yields 1.2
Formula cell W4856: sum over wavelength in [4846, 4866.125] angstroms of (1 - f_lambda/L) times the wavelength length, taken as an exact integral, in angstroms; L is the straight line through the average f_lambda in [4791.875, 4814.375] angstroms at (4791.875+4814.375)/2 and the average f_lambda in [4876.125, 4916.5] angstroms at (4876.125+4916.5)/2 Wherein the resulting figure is 0.5 angstroms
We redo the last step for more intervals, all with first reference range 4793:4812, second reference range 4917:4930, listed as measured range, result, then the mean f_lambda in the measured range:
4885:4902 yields 0.6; 15.3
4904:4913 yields -0.8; 16.9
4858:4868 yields 0.6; 15.2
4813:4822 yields 0.2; 16.5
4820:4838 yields -0.1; 16.6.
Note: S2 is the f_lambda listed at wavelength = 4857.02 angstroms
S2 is 15.24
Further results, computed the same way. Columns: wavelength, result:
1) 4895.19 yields 15.74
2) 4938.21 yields 16.51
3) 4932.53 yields 16.76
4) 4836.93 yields 16.39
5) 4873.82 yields 15.19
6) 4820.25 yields 16.34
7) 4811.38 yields 16.36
